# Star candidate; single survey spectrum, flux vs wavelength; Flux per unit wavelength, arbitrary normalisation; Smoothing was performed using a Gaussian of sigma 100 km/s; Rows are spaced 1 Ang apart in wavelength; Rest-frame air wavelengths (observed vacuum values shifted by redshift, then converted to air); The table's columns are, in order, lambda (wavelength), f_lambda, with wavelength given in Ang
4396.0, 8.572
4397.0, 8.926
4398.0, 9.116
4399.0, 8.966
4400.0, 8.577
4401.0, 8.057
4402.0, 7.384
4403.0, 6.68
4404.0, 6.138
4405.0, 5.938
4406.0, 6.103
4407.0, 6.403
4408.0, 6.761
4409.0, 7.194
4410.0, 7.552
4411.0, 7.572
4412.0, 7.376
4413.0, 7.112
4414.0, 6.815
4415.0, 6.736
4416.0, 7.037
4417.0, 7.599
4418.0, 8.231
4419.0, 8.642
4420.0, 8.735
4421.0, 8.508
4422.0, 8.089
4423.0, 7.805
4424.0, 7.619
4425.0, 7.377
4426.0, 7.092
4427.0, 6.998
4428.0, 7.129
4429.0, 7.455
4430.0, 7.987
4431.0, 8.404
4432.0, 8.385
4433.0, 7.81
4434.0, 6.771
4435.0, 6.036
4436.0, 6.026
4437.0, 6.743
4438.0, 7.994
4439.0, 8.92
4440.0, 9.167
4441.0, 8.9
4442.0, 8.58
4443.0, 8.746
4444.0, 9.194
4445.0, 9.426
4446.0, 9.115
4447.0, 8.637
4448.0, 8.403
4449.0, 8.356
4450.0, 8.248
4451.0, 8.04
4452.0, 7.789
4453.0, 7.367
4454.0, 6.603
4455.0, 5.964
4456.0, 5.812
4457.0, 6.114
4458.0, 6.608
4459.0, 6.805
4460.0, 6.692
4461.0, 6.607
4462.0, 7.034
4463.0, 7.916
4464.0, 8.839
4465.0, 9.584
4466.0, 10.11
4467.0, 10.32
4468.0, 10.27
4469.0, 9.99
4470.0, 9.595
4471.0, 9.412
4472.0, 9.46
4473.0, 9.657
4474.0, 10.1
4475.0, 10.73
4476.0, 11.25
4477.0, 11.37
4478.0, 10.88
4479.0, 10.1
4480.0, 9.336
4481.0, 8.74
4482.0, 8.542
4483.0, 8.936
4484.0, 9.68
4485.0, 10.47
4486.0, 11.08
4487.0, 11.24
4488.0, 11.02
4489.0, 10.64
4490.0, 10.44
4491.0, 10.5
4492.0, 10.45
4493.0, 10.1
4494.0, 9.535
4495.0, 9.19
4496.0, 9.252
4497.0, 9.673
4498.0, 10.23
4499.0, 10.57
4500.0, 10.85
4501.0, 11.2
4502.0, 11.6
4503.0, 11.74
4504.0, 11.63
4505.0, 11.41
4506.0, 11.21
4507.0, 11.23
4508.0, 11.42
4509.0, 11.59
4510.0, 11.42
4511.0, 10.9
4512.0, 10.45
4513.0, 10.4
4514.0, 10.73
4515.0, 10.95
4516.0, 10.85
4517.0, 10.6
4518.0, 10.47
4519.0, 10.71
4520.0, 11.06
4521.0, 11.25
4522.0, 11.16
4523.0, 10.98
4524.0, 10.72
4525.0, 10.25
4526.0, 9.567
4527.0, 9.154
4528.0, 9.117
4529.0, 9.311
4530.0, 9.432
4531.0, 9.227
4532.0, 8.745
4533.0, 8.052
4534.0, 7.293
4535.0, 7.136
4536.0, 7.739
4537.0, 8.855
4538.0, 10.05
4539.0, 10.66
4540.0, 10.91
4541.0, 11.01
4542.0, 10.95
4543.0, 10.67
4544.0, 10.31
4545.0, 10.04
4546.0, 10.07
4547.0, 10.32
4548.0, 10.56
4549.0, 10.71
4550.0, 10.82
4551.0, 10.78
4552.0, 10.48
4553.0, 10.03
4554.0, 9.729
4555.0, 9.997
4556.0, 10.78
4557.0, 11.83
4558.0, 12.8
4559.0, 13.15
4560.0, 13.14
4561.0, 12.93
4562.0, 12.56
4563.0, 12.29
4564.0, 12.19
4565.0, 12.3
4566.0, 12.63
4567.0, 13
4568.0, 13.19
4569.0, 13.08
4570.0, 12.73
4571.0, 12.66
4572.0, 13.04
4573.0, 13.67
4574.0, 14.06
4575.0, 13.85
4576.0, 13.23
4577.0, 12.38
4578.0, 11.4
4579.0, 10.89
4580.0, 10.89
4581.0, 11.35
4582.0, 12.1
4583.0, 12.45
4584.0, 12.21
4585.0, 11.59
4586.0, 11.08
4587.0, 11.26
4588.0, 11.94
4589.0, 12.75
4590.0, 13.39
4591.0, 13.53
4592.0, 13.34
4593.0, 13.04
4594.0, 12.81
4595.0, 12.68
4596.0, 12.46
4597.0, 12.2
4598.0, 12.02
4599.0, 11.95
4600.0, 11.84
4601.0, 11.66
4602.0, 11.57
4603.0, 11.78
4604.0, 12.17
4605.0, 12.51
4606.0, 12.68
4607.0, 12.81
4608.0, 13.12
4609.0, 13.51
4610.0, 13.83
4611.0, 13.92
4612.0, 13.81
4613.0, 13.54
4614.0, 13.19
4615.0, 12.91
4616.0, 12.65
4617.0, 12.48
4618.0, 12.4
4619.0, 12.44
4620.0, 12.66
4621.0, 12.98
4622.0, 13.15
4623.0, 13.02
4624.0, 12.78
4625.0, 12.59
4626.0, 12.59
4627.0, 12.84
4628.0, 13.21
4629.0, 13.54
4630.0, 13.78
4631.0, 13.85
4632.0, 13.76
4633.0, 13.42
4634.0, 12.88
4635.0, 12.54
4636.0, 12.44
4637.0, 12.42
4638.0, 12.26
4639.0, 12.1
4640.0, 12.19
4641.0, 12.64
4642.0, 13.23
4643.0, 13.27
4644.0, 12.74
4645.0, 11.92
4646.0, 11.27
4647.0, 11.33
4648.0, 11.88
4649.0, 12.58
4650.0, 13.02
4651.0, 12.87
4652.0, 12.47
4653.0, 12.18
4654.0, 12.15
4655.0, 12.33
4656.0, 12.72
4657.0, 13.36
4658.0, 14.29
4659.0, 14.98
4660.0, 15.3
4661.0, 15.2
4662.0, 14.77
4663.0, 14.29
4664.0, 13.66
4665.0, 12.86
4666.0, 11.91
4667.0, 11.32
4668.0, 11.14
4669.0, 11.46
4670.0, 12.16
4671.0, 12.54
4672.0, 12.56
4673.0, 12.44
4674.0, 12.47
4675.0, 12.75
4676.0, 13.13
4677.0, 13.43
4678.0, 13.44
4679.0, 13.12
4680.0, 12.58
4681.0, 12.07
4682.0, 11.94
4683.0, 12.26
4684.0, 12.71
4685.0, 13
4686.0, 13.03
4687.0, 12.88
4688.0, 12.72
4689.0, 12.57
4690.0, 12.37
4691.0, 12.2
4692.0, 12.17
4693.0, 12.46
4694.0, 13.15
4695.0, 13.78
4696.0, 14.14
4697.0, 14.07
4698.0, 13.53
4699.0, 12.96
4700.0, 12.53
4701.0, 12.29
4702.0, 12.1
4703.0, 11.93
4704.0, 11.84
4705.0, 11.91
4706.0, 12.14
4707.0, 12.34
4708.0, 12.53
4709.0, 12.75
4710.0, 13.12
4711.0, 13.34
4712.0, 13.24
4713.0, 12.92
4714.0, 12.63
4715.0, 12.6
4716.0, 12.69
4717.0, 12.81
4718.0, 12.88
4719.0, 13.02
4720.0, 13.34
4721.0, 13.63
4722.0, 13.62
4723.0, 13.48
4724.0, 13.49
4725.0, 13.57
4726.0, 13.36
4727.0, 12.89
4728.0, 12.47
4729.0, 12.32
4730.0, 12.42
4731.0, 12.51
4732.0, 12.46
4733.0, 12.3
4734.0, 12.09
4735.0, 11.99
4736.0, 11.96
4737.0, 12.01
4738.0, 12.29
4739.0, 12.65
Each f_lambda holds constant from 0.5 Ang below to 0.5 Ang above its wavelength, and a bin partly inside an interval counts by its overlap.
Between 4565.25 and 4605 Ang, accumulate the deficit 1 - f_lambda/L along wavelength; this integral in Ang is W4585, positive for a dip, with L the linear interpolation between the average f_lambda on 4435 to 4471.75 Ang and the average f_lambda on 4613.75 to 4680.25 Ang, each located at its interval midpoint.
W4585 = -3.8 Ang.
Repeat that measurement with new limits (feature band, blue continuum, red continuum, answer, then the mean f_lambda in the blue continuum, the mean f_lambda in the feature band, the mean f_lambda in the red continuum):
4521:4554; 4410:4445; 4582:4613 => 3.0 Ang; 7.77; 9.87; 12.5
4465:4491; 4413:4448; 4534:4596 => -2.6 Ang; 7.9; 10.1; 11.6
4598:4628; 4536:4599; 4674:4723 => -1.4 Ang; 11.8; 12.7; 12.8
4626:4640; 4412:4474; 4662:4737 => -1.8 Ang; 8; 13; 12.7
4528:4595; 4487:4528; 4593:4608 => 1.5 Ang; 10.7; 11.4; 12.3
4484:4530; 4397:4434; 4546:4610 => -2.2 Ang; 7.55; 10.6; 12.2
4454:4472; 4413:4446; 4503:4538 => 1.3 Ang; 7.85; 8.09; 10.2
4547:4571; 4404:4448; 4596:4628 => -1.1 Ang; 7.68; 11.8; 12.7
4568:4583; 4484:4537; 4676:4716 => -1.9 Ang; 10.3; 12.5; 12.7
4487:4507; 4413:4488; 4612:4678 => -2.4 Ang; 8.42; 10.6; 12.9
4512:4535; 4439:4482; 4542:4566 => 1.0 Ang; 8.71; 9.95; 11.3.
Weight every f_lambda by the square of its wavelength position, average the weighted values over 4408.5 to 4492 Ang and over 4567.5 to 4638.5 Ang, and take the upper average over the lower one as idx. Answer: 1.60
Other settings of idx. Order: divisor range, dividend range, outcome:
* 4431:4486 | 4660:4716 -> 1.64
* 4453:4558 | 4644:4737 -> 1.40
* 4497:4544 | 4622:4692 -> 1.32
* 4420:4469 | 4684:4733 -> 1.82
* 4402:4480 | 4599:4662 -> 1.74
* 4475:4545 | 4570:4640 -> 1.29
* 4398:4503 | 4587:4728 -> 1.64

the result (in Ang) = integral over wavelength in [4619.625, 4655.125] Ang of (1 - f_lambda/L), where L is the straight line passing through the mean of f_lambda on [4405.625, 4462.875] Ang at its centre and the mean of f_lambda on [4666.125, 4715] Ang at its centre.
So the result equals -3.5 Ang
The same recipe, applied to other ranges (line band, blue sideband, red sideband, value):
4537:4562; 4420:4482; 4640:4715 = -1.6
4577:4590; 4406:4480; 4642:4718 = -1.0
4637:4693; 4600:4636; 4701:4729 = 0.6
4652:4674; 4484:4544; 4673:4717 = -1.2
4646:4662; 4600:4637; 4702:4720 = -0.4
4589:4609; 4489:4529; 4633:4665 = -0.7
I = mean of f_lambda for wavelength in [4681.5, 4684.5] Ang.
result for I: 12.3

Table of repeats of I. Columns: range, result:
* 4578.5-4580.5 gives 10.9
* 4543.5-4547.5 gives 10.2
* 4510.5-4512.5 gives 10.7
